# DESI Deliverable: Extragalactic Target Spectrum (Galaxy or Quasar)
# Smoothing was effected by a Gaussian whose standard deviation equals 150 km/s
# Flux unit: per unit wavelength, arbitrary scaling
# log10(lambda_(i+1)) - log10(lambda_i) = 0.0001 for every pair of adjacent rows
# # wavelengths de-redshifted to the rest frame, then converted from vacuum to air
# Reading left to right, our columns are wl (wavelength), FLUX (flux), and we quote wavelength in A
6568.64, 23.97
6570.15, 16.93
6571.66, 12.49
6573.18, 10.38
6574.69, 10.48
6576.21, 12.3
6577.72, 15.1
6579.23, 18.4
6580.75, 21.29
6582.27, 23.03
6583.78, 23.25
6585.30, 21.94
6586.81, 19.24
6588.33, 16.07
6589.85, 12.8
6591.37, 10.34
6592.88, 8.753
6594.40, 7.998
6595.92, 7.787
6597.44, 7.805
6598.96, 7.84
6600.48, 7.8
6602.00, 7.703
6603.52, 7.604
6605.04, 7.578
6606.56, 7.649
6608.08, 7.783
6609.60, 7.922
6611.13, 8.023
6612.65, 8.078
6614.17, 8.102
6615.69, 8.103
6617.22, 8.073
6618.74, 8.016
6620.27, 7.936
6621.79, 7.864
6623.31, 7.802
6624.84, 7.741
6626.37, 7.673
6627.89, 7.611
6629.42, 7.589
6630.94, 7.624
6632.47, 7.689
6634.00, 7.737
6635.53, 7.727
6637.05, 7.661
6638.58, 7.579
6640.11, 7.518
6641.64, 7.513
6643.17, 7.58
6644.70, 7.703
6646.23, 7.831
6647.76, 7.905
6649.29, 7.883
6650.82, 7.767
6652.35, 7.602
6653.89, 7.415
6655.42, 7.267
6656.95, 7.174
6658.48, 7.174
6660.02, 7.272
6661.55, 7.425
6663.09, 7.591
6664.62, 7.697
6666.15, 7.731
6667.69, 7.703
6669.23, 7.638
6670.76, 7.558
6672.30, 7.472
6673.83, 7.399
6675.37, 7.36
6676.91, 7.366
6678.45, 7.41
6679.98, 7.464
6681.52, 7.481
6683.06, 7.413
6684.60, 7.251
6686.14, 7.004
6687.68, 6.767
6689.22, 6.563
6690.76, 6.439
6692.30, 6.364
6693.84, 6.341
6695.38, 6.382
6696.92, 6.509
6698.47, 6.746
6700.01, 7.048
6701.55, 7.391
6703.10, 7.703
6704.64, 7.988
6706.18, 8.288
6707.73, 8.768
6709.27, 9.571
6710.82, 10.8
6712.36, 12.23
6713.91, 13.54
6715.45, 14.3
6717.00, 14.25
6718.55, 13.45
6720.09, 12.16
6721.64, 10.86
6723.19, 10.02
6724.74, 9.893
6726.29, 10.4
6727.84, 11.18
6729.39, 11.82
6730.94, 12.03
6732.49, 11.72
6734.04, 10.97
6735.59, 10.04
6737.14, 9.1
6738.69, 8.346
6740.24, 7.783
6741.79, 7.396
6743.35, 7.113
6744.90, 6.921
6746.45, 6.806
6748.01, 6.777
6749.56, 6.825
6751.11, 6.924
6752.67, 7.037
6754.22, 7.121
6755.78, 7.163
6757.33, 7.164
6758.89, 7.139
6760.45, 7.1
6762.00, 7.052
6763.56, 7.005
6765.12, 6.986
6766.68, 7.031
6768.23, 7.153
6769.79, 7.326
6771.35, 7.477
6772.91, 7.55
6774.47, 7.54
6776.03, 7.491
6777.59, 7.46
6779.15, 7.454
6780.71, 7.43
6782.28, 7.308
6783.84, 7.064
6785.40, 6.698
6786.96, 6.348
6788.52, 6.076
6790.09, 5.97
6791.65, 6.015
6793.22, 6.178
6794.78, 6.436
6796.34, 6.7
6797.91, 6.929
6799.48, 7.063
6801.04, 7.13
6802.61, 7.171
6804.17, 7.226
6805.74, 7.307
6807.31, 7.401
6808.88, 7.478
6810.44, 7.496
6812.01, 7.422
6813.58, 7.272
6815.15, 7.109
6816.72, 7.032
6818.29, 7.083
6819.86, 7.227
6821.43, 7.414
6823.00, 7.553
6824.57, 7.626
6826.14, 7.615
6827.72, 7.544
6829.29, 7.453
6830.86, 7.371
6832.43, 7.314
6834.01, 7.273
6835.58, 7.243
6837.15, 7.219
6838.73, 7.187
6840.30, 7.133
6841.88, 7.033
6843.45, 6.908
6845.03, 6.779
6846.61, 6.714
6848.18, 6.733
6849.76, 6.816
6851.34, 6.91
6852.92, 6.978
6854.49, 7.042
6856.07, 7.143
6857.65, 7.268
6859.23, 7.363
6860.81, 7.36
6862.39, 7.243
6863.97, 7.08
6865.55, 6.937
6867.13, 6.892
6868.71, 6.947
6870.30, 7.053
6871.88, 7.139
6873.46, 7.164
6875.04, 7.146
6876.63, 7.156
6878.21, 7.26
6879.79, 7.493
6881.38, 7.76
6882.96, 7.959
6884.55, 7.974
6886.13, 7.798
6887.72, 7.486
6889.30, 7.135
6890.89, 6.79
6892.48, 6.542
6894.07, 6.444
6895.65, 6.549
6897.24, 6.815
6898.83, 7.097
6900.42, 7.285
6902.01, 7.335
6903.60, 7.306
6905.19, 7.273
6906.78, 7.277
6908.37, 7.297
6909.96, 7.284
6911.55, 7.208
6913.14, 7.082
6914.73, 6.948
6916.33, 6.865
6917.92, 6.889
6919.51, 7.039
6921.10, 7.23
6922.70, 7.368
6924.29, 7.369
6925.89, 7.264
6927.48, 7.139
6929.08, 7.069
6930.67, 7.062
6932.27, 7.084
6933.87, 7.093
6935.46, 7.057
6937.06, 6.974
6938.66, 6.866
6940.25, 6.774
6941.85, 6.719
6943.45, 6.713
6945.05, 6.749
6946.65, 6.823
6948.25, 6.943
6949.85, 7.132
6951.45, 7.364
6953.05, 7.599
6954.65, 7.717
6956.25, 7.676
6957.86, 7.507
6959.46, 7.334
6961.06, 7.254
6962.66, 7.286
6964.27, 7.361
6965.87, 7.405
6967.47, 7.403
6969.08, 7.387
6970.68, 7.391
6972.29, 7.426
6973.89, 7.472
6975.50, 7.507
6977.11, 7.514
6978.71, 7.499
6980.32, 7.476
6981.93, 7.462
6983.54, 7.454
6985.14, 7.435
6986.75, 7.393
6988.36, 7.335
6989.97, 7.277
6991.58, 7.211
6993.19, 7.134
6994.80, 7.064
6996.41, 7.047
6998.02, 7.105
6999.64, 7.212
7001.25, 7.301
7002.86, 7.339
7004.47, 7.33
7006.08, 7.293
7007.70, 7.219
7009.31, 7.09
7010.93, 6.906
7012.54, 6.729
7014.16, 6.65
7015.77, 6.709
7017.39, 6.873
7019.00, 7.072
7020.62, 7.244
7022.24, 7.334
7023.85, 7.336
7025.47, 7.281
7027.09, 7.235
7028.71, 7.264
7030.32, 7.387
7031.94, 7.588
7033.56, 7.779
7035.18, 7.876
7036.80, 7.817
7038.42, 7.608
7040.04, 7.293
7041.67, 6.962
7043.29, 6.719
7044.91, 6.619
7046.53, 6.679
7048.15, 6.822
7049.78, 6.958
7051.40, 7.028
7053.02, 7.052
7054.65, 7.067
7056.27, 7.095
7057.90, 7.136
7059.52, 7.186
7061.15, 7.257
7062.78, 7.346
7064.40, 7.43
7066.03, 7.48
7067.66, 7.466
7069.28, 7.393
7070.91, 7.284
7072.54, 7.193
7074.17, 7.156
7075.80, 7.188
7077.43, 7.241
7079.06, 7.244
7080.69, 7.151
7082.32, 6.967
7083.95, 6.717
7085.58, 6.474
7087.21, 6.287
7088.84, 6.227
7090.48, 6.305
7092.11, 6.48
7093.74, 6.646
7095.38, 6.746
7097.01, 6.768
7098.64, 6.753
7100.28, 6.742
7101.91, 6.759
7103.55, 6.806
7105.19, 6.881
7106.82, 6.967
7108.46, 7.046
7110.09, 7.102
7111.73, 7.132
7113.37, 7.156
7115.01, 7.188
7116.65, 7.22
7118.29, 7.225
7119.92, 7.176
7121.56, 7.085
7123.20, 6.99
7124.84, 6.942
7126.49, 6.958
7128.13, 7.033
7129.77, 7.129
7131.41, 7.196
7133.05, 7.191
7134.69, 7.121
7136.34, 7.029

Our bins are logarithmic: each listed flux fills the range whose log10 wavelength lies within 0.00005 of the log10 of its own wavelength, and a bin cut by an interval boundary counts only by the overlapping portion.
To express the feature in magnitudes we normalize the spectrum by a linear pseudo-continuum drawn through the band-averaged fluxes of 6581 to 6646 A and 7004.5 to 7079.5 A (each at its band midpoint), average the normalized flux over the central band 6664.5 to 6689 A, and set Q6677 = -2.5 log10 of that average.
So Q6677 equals 0.24 mag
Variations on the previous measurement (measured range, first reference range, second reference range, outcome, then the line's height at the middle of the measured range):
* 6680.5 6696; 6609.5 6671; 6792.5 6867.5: 0.11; 7.55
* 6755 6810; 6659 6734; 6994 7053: 0.19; 8.37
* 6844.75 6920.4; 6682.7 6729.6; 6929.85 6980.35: 0.10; 7.81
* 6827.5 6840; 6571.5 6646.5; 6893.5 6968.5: 0.10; 8.05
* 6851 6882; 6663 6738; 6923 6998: 0.10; 7.86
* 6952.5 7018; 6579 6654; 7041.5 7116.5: 0.03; 7.51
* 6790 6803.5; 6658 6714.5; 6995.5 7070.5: 0.14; 7.56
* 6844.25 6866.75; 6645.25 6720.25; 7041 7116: 0.09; 7.64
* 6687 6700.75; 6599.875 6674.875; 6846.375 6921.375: 0.15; 7.56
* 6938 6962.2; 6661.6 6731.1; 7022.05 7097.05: 0.07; 7.6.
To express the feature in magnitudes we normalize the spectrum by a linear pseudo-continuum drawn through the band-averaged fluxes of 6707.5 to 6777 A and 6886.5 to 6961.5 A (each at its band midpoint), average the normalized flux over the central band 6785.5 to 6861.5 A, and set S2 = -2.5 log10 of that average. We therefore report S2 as 0.16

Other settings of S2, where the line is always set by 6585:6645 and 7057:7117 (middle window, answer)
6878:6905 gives 0.07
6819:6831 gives 0.07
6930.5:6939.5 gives 0.08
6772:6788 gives 0.13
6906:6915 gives 0.06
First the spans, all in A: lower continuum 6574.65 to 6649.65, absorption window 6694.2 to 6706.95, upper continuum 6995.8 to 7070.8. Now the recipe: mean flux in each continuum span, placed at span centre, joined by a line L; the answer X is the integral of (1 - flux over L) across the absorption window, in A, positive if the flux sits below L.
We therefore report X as 3.0 A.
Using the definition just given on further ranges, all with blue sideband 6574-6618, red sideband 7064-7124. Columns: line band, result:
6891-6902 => 2.5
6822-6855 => 7.8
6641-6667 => 8.3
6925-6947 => 3.9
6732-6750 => 3.5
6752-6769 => 5.1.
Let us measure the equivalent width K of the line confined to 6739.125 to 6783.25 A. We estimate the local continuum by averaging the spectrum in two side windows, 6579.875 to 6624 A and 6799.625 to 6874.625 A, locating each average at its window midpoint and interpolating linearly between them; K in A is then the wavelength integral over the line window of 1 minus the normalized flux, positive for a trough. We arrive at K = 6.1 A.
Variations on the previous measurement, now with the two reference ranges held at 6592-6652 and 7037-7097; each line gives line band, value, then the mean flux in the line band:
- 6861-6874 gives 0.5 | 7.07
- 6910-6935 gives 0.5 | 7.12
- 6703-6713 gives -2.3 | 9.41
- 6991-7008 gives -0.2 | 7.2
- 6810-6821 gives 0.3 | 7.23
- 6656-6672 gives 0.5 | 7.49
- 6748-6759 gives 0.8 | 7.03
